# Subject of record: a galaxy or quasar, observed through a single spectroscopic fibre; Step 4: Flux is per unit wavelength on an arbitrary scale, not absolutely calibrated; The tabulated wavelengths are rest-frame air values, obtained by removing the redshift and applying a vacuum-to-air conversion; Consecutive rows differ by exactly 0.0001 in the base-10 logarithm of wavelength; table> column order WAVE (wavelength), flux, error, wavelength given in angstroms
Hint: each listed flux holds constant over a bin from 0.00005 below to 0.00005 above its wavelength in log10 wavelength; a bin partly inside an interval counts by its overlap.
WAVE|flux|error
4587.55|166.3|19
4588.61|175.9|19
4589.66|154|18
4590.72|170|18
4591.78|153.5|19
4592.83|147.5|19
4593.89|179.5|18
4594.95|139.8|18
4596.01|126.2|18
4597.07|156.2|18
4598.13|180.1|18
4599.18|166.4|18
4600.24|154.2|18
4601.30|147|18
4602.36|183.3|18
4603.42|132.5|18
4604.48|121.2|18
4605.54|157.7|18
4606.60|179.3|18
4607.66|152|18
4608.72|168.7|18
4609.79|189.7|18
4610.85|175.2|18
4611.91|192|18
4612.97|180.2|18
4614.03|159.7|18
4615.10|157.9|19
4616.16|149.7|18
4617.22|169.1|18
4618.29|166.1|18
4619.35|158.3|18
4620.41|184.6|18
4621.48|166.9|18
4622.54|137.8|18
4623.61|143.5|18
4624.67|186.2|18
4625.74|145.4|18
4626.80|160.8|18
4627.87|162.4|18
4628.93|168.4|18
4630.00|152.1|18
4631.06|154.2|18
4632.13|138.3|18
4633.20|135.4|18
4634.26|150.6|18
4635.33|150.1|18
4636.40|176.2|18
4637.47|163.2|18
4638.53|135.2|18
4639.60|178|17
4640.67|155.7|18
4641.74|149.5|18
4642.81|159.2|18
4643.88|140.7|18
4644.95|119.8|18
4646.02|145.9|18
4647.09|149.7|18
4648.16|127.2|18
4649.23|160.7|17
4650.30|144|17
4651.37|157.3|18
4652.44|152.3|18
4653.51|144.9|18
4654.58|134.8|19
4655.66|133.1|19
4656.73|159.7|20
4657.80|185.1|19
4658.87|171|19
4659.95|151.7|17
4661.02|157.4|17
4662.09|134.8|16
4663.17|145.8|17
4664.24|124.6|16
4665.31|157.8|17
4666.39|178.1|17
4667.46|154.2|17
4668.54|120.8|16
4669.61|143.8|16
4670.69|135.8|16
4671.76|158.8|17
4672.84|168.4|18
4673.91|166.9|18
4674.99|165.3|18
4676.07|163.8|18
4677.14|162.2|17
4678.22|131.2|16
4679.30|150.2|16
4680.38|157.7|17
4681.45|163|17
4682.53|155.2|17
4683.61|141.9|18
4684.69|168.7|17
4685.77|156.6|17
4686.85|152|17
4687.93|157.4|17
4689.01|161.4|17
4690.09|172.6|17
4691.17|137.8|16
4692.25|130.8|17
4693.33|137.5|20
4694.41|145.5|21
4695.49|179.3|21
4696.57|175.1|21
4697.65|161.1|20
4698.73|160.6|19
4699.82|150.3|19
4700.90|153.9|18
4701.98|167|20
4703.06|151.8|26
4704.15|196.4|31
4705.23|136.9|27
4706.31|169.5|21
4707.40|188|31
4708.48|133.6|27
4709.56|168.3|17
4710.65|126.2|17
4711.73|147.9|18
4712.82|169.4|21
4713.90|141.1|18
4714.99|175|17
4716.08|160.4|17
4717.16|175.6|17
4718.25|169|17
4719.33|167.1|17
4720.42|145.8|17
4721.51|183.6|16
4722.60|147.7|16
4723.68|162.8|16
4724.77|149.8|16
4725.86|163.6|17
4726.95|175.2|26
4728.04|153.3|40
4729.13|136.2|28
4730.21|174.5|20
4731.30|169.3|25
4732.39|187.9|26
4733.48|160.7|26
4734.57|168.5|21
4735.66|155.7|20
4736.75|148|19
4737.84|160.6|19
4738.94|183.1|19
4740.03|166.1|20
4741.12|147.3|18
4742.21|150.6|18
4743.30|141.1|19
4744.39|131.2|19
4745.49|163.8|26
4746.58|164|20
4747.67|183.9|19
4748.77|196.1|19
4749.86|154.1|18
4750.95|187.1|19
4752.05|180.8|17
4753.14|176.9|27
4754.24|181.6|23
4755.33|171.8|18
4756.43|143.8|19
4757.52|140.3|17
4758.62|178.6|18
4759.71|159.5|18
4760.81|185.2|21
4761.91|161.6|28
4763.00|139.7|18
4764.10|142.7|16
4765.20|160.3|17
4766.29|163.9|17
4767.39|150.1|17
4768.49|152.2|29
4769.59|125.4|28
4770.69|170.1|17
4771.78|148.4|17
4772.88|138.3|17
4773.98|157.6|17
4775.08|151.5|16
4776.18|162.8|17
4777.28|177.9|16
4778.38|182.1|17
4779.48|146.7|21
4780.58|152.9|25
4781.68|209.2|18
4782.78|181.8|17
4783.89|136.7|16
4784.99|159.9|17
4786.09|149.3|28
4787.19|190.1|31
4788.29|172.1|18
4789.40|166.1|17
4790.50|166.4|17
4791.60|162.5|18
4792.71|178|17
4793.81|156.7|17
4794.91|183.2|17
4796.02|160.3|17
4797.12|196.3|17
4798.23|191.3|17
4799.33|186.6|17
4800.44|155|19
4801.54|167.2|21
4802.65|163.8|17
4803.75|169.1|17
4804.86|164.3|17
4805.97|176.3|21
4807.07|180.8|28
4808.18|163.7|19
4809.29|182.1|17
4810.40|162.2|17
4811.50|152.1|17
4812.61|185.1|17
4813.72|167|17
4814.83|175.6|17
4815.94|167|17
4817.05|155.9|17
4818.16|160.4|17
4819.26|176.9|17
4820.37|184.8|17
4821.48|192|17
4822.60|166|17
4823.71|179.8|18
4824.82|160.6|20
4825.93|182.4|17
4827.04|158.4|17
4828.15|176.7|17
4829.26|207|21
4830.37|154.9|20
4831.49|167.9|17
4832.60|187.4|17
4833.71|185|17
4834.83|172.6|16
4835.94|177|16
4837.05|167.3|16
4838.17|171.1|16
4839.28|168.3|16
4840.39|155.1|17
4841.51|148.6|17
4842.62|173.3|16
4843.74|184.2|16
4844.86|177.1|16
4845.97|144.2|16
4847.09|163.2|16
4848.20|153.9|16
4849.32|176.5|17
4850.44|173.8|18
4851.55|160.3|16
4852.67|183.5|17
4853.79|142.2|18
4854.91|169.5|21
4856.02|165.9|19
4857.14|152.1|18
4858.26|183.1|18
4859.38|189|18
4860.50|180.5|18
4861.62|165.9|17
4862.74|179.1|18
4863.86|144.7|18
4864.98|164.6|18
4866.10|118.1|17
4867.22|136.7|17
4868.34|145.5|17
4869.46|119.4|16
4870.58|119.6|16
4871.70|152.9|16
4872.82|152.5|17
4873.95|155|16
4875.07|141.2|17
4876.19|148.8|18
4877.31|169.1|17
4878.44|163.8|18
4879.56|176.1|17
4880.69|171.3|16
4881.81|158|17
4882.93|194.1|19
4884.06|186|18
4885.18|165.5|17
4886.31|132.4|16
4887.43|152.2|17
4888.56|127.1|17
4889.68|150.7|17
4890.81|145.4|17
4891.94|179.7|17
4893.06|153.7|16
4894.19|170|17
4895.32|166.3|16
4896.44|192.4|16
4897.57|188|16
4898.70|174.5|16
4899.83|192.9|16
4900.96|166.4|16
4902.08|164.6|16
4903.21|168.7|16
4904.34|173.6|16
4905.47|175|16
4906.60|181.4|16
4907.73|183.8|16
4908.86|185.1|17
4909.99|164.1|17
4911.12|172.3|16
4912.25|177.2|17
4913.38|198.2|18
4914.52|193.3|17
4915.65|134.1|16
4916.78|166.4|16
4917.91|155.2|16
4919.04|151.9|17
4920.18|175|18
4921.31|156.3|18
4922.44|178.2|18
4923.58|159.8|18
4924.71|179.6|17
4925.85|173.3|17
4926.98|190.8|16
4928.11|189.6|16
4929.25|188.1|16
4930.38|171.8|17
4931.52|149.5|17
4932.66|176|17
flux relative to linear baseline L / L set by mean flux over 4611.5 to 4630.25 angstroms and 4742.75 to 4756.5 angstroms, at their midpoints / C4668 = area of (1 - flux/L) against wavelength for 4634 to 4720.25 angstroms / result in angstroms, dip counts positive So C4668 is 5.6 angstroms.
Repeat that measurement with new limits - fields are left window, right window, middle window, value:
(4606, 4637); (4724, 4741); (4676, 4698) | 1.0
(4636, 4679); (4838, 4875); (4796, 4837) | -4.1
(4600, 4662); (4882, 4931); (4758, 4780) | 0.8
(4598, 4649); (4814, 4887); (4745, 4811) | -1.5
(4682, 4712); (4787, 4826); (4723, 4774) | 0.9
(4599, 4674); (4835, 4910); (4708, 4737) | -0.3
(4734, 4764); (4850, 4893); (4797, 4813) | -1.1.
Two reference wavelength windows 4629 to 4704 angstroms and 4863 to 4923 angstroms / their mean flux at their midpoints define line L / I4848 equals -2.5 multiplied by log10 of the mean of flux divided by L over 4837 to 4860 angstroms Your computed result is -0.04 mag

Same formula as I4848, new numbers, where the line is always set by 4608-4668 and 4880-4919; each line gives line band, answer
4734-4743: 0.01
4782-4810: -0.04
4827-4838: -0.06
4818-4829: -0.06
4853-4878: 0.09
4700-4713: 0.01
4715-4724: -0.03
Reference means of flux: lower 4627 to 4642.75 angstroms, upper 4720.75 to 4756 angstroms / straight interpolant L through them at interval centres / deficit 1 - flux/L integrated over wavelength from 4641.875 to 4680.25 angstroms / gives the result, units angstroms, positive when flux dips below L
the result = 1.8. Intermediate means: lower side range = 155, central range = 150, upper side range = 165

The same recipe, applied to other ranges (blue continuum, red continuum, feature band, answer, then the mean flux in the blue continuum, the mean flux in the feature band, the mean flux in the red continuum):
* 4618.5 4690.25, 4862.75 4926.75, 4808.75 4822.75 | -1.0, 154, 171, 164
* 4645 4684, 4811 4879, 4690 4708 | -0.6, 151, 159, 165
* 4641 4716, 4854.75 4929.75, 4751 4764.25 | -0.6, 154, 165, 166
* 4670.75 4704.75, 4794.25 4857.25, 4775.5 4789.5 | -0.1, 158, 168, 171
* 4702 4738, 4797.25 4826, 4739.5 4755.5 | -0.2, 161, 166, 172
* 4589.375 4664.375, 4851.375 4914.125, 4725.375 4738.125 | -0.3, 156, 163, 164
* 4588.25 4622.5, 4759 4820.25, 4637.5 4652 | 1.3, 162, 149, 166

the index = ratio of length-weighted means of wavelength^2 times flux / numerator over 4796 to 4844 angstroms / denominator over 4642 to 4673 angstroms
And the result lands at 1.2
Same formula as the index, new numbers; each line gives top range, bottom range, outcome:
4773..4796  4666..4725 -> 1.10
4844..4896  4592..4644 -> 1.11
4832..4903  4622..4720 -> 1.15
